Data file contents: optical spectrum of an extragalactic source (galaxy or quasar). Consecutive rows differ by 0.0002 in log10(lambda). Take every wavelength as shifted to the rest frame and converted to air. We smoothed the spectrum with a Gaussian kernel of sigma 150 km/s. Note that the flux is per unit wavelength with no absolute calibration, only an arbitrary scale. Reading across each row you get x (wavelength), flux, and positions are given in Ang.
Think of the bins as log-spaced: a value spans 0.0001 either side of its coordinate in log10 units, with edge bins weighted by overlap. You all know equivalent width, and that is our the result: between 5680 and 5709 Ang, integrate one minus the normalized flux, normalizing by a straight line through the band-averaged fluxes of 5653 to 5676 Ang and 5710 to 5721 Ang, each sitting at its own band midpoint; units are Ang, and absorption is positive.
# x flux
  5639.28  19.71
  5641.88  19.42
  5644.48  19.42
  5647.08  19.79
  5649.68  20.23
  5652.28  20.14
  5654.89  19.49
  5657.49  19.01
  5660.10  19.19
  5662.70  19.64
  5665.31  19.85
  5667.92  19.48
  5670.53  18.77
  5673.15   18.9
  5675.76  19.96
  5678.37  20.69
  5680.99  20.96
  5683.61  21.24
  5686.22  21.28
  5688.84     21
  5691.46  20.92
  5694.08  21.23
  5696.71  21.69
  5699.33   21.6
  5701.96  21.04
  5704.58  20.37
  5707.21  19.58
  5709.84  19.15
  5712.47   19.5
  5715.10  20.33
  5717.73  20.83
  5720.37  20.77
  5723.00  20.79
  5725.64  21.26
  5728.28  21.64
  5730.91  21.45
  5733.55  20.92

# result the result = -1.6 Ang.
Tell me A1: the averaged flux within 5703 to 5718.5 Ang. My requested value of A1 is 20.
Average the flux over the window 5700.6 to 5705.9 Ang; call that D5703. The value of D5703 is 20.7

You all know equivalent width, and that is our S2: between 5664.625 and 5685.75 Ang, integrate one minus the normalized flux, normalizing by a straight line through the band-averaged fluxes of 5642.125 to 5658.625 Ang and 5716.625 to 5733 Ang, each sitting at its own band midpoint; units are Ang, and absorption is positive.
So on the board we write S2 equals 0.1 Ang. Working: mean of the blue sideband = 19.7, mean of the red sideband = 21.1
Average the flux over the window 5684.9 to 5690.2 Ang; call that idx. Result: 21.2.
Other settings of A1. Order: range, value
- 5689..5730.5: 20.7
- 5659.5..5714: 20.3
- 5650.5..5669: 19.6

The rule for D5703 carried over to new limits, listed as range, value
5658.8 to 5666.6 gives 19.6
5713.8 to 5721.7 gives 20.6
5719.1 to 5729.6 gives 21.1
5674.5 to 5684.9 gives 20.7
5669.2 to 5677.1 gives 19.2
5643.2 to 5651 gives 19.8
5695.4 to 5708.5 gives 20.9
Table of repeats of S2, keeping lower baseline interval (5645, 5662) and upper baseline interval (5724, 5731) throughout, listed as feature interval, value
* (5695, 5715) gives 0.4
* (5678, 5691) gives -0.4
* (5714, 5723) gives 0.2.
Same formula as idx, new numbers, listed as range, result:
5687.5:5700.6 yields 21.3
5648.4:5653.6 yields 20.2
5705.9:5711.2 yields 19.4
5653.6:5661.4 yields 19.2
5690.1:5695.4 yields 21.1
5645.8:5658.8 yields 19.7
